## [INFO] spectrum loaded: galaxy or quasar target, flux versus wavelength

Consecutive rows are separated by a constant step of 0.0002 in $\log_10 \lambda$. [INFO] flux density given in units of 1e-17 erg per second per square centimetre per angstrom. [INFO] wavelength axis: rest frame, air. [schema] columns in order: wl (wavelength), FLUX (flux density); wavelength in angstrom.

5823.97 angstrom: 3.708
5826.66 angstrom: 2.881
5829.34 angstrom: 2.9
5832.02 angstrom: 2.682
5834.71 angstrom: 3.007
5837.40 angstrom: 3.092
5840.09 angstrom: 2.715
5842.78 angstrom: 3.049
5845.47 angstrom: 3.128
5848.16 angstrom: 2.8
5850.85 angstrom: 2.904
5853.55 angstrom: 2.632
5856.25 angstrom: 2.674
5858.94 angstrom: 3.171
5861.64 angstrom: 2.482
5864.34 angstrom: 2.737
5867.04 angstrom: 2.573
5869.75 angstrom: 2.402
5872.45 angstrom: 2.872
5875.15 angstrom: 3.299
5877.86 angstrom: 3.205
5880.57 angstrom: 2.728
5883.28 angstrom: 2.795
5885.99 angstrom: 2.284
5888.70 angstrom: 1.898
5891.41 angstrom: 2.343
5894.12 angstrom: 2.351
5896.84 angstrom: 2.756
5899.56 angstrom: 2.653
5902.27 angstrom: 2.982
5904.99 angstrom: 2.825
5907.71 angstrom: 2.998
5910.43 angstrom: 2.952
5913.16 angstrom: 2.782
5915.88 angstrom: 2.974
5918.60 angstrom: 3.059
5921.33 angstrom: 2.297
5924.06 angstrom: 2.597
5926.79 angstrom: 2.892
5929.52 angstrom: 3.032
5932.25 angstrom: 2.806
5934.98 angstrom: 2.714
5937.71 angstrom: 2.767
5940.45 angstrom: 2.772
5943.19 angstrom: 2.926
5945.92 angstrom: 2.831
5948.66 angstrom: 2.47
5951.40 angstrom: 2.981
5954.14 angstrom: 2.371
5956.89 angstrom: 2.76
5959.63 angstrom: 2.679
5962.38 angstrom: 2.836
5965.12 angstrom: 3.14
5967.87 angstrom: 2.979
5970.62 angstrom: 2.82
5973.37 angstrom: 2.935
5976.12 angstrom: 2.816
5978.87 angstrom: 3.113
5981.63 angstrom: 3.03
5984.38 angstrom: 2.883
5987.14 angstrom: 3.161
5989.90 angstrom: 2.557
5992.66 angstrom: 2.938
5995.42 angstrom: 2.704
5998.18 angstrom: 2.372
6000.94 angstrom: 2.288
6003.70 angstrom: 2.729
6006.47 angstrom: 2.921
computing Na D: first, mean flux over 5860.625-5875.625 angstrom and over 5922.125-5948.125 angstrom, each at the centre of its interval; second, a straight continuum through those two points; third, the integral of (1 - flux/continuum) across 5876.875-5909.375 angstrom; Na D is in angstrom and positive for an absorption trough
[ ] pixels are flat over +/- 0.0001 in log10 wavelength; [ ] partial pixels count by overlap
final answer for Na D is 1.0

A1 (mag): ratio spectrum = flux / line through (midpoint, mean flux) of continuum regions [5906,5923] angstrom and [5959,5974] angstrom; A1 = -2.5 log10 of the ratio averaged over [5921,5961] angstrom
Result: 0.05 mag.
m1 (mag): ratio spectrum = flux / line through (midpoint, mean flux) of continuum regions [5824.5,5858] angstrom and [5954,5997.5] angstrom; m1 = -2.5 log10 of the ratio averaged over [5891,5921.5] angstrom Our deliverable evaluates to 0.04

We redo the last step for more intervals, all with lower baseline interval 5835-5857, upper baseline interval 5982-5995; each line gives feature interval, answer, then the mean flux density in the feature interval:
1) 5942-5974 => 0.029 mag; 2.81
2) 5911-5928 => 0.042 mag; 2.77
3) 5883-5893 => 0.254 mag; 2.28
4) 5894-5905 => 0.056 mag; 2.74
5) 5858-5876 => 0.045 mag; 2.77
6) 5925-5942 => 0.022 mag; 2.83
